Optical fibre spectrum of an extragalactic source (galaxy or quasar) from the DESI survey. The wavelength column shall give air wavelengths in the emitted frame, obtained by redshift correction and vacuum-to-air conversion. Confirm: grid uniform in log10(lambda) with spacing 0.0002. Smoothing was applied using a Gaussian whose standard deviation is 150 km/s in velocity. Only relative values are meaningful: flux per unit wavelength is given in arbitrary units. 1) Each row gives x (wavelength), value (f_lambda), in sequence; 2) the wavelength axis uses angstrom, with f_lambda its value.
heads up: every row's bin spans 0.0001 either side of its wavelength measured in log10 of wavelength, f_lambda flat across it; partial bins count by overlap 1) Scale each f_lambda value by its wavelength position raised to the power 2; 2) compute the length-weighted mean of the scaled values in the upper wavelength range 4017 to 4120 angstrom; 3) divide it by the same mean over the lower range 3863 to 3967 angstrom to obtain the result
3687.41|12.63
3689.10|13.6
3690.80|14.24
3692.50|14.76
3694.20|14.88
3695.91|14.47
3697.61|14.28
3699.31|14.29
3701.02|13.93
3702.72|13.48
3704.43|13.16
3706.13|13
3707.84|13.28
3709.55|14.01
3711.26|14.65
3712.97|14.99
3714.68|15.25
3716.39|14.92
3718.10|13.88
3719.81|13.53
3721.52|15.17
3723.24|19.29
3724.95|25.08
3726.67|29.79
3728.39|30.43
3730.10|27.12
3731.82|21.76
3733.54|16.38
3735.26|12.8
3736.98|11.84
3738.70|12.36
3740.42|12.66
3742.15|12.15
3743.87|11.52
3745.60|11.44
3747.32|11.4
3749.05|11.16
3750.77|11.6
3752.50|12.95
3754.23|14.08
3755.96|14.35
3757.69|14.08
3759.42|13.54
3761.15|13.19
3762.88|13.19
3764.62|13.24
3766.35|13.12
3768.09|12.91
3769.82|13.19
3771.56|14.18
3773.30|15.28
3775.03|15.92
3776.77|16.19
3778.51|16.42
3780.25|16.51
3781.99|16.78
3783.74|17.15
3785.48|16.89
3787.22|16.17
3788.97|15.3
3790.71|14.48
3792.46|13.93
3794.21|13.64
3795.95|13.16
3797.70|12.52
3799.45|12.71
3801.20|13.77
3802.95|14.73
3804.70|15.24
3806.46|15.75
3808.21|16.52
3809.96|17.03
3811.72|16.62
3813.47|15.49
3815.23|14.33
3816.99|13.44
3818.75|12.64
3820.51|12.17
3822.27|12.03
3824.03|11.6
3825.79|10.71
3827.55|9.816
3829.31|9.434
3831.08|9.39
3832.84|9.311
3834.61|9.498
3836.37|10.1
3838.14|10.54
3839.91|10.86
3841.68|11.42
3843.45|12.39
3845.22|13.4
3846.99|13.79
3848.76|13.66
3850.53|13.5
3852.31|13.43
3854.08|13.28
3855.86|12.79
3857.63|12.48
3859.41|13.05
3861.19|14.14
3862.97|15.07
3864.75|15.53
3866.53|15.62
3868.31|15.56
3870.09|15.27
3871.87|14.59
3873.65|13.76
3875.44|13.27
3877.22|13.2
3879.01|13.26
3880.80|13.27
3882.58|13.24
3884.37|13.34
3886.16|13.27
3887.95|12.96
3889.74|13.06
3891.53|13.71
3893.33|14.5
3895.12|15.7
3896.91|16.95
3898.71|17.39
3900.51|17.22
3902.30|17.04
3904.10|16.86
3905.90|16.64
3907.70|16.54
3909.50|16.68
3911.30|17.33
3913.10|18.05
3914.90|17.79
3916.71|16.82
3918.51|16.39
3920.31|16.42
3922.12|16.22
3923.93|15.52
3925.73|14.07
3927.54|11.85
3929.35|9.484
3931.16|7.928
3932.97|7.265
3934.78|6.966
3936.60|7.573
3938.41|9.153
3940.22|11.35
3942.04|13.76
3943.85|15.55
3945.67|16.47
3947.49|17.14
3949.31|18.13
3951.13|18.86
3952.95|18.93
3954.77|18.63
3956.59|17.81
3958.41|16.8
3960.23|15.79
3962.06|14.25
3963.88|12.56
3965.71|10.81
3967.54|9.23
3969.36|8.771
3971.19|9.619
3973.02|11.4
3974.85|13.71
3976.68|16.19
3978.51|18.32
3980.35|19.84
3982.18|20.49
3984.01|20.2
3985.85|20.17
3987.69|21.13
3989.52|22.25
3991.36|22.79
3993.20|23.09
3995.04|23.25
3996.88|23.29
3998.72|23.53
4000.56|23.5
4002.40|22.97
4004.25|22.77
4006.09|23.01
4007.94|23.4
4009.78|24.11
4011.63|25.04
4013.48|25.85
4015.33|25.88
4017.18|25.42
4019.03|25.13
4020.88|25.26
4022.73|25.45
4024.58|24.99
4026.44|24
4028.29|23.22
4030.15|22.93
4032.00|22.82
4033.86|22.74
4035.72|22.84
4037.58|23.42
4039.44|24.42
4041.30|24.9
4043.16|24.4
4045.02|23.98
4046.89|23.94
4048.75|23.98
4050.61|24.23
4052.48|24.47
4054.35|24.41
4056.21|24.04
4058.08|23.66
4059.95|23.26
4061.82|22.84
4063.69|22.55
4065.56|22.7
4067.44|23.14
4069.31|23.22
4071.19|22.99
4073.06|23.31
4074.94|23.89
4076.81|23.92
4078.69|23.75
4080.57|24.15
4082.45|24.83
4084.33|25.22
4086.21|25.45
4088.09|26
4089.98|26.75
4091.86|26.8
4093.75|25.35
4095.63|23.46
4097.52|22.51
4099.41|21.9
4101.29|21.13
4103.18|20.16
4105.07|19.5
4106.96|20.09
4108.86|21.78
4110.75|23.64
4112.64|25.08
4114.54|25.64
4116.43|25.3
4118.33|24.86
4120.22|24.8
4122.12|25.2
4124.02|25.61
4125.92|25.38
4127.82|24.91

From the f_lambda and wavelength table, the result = 1.8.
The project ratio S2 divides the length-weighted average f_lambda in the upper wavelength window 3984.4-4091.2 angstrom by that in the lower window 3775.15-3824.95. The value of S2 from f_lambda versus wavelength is 1.6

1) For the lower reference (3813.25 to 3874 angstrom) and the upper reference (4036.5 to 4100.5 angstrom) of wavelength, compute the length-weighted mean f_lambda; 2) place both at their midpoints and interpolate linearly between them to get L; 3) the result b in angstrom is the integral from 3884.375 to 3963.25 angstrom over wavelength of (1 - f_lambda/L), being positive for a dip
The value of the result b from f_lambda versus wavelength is 8.3 angstrom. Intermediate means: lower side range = 12.7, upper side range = 24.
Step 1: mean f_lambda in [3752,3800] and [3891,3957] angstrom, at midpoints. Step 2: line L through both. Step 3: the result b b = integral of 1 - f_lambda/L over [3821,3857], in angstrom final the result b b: 7.68 angstrom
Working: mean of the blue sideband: 14.5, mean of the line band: 11.6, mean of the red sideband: 15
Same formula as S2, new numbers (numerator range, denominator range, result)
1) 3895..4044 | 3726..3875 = 1.30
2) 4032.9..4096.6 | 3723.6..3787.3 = 1.54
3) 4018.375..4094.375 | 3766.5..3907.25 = 1.73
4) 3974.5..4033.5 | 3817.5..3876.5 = 1.81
